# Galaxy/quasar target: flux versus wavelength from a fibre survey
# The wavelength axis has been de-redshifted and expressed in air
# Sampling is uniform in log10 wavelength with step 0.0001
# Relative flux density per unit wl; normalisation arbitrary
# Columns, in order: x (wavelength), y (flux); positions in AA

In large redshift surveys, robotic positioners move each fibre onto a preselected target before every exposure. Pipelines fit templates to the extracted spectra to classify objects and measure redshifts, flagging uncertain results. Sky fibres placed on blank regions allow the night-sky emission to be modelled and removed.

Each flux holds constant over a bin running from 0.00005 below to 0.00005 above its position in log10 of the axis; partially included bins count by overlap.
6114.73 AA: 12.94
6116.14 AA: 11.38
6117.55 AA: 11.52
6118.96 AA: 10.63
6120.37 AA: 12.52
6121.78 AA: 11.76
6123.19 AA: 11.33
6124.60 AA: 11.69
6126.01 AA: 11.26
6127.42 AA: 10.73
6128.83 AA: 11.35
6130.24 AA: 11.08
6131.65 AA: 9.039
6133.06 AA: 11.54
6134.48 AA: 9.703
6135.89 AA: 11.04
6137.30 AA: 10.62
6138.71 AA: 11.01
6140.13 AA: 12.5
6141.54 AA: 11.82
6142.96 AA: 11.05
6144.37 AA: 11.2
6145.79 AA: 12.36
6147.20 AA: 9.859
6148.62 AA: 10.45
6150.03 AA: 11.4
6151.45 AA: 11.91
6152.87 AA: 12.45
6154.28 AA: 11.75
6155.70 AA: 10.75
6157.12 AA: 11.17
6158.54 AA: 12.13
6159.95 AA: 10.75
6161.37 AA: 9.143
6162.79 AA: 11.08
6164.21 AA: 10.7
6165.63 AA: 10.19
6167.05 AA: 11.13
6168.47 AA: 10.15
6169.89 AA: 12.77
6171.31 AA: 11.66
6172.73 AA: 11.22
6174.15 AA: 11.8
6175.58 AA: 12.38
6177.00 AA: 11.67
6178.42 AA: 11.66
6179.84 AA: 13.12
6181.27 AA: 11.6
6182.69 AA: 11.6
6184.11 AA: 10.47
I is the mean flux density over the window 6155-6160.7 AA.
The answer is 11.2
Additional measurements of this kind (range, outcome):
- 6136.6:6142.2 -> 11.5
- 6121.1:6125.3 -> 11.6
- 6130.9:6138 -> 10.4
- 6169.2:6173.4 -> 11.9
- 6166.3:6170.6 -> 11.3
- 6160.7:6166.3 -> 10.3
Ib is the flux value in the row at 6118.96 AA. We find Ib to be 10.63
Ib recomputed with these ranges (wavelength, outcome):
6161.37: 9.143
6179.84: 13.12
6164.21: 10.7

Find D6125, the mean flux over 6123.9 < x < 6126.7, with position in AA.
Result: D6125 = 11.5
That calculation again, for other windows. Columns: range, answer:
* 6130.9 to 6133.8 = 10.3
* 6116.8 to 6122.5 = 11.6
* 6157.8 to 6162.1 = 10.7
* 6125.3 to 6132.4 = 10.7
